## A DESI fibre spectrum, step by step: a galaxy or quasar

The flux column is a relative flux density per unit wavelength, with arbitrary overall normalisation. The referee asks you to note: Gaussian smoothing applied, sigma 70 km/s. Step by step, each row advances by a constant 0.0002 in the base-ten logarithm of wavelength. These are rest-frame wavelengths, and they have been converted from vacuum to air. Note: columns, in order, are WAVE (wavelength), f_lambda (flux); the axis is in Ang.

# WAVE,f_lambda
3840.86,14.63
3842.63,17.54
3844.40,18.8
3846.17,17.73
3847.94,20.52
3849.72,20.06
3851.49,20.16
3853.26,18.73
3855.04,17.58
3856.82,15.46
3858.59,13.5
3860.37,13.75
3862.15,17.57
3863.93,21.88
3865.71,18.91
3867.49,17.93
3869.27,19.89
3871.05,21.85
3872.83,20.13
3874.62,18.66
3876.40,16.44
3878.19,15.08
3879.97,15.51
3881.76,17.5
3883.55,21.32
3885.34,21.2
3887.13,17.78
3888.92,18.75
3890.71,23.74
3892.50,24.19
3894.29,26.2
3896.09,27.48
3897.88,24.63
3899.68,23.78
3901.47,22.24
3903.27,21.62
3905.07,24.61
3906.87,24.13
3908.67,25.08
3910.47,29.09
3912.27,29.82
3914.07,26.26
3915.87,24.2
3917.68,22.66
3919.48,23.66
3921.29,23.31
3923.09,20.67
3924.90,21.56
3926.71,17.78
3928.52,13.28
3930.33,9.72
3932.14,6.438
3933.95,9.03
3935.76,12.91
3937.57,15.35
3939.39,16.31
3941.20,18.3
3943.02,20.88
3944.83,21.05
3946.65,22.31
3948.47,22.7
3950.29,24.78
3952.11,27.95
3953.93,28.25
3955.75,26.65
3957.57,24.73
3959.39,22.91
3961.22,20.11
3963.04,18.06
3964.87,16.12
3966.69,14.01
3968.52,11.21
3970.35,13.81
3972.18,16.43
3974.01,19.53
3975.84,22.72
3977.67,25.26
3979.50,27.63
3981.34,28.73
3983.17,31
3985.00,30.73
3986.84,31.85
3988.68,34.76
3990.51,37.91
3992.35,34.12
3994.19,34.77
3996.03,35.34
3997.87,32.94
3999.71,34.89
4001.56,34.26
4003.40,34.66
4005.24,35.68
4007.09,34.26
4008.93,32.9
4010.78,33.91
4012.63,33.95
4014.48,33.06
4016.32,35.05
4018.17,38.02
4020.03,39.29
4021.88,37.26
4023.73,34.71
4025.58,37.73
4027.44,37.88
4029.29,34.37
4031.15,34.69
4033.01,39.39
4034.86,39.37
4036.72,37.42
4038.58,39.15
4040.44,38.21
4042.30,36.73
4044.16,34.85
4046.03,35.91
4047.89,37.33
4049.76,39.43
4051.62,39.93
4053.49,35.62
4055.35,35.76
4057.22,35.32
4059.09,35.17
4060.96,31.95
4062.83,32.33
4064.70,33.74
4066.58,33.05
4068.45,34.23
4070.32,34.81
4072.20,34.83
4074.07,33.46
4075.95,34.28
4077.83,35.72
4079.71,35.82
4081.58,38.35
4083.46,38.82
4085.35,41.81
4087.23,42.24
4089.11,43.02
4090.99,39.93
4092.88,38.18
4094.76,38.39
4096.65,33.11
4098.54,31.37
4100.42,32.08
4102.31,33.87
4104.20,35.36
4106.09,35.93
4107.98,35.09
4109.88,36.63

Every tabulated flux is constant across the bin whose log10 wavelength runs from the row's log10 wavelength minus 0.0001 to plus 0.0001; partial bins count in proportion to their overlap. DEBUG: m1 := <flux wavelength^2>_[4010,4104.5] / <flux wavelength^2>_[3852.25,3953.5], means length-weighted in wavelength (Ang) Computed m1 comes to 1.94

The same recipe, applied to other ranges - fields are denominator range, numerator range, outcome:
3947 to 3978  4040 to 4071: 1.79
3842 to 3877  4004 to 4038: 2.13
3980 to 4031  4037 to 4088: 1.08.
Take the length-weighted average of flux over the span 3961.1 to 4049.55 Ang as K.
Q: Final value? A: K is 31.7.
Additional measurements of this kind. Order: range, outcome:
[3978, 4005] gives 33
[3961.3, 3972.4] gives 15.2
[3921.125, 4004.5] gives 23.3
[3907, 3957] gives 20.8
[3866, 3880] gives 18.4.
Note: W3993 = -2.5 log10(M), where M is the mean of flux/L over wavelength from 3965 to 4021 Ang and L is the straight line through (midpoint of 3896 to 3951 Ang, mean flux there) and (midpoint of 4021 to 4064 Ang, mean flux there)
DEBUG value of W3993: 0.01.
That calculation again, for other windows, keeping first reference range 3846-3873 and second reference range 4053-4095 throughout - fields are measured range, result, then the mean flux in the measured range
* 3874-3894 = 0.07 mag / 19.3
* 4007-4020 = -0.11 mag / 34.8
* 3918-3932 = 0.30 mag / 18.1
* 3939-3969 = 0.23 mag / 21.2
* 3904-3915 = -0.17 mag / 26.4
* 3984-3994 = -0.16 mag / 33.9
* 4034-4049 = -0.11 mag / 37.4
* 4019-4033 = -0.14 mag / 36.7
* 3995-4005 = -0.15 mag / 34.5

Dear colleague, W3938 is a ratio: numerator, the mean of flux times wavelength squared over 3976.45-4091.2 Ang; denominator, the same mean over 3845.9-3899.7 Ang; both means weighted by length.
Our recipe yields 1.96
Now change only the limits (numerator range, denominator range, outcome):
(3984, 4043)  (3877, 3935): 1.79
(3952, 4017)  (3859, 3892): 1.58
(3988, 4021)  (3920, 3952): 2.04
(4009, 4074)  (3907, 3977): 1.89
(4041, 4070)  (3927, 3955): 2.08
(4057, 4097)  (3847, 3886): 2.21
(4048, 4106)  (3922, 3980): 2.02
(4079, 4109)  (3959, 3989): 1.76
